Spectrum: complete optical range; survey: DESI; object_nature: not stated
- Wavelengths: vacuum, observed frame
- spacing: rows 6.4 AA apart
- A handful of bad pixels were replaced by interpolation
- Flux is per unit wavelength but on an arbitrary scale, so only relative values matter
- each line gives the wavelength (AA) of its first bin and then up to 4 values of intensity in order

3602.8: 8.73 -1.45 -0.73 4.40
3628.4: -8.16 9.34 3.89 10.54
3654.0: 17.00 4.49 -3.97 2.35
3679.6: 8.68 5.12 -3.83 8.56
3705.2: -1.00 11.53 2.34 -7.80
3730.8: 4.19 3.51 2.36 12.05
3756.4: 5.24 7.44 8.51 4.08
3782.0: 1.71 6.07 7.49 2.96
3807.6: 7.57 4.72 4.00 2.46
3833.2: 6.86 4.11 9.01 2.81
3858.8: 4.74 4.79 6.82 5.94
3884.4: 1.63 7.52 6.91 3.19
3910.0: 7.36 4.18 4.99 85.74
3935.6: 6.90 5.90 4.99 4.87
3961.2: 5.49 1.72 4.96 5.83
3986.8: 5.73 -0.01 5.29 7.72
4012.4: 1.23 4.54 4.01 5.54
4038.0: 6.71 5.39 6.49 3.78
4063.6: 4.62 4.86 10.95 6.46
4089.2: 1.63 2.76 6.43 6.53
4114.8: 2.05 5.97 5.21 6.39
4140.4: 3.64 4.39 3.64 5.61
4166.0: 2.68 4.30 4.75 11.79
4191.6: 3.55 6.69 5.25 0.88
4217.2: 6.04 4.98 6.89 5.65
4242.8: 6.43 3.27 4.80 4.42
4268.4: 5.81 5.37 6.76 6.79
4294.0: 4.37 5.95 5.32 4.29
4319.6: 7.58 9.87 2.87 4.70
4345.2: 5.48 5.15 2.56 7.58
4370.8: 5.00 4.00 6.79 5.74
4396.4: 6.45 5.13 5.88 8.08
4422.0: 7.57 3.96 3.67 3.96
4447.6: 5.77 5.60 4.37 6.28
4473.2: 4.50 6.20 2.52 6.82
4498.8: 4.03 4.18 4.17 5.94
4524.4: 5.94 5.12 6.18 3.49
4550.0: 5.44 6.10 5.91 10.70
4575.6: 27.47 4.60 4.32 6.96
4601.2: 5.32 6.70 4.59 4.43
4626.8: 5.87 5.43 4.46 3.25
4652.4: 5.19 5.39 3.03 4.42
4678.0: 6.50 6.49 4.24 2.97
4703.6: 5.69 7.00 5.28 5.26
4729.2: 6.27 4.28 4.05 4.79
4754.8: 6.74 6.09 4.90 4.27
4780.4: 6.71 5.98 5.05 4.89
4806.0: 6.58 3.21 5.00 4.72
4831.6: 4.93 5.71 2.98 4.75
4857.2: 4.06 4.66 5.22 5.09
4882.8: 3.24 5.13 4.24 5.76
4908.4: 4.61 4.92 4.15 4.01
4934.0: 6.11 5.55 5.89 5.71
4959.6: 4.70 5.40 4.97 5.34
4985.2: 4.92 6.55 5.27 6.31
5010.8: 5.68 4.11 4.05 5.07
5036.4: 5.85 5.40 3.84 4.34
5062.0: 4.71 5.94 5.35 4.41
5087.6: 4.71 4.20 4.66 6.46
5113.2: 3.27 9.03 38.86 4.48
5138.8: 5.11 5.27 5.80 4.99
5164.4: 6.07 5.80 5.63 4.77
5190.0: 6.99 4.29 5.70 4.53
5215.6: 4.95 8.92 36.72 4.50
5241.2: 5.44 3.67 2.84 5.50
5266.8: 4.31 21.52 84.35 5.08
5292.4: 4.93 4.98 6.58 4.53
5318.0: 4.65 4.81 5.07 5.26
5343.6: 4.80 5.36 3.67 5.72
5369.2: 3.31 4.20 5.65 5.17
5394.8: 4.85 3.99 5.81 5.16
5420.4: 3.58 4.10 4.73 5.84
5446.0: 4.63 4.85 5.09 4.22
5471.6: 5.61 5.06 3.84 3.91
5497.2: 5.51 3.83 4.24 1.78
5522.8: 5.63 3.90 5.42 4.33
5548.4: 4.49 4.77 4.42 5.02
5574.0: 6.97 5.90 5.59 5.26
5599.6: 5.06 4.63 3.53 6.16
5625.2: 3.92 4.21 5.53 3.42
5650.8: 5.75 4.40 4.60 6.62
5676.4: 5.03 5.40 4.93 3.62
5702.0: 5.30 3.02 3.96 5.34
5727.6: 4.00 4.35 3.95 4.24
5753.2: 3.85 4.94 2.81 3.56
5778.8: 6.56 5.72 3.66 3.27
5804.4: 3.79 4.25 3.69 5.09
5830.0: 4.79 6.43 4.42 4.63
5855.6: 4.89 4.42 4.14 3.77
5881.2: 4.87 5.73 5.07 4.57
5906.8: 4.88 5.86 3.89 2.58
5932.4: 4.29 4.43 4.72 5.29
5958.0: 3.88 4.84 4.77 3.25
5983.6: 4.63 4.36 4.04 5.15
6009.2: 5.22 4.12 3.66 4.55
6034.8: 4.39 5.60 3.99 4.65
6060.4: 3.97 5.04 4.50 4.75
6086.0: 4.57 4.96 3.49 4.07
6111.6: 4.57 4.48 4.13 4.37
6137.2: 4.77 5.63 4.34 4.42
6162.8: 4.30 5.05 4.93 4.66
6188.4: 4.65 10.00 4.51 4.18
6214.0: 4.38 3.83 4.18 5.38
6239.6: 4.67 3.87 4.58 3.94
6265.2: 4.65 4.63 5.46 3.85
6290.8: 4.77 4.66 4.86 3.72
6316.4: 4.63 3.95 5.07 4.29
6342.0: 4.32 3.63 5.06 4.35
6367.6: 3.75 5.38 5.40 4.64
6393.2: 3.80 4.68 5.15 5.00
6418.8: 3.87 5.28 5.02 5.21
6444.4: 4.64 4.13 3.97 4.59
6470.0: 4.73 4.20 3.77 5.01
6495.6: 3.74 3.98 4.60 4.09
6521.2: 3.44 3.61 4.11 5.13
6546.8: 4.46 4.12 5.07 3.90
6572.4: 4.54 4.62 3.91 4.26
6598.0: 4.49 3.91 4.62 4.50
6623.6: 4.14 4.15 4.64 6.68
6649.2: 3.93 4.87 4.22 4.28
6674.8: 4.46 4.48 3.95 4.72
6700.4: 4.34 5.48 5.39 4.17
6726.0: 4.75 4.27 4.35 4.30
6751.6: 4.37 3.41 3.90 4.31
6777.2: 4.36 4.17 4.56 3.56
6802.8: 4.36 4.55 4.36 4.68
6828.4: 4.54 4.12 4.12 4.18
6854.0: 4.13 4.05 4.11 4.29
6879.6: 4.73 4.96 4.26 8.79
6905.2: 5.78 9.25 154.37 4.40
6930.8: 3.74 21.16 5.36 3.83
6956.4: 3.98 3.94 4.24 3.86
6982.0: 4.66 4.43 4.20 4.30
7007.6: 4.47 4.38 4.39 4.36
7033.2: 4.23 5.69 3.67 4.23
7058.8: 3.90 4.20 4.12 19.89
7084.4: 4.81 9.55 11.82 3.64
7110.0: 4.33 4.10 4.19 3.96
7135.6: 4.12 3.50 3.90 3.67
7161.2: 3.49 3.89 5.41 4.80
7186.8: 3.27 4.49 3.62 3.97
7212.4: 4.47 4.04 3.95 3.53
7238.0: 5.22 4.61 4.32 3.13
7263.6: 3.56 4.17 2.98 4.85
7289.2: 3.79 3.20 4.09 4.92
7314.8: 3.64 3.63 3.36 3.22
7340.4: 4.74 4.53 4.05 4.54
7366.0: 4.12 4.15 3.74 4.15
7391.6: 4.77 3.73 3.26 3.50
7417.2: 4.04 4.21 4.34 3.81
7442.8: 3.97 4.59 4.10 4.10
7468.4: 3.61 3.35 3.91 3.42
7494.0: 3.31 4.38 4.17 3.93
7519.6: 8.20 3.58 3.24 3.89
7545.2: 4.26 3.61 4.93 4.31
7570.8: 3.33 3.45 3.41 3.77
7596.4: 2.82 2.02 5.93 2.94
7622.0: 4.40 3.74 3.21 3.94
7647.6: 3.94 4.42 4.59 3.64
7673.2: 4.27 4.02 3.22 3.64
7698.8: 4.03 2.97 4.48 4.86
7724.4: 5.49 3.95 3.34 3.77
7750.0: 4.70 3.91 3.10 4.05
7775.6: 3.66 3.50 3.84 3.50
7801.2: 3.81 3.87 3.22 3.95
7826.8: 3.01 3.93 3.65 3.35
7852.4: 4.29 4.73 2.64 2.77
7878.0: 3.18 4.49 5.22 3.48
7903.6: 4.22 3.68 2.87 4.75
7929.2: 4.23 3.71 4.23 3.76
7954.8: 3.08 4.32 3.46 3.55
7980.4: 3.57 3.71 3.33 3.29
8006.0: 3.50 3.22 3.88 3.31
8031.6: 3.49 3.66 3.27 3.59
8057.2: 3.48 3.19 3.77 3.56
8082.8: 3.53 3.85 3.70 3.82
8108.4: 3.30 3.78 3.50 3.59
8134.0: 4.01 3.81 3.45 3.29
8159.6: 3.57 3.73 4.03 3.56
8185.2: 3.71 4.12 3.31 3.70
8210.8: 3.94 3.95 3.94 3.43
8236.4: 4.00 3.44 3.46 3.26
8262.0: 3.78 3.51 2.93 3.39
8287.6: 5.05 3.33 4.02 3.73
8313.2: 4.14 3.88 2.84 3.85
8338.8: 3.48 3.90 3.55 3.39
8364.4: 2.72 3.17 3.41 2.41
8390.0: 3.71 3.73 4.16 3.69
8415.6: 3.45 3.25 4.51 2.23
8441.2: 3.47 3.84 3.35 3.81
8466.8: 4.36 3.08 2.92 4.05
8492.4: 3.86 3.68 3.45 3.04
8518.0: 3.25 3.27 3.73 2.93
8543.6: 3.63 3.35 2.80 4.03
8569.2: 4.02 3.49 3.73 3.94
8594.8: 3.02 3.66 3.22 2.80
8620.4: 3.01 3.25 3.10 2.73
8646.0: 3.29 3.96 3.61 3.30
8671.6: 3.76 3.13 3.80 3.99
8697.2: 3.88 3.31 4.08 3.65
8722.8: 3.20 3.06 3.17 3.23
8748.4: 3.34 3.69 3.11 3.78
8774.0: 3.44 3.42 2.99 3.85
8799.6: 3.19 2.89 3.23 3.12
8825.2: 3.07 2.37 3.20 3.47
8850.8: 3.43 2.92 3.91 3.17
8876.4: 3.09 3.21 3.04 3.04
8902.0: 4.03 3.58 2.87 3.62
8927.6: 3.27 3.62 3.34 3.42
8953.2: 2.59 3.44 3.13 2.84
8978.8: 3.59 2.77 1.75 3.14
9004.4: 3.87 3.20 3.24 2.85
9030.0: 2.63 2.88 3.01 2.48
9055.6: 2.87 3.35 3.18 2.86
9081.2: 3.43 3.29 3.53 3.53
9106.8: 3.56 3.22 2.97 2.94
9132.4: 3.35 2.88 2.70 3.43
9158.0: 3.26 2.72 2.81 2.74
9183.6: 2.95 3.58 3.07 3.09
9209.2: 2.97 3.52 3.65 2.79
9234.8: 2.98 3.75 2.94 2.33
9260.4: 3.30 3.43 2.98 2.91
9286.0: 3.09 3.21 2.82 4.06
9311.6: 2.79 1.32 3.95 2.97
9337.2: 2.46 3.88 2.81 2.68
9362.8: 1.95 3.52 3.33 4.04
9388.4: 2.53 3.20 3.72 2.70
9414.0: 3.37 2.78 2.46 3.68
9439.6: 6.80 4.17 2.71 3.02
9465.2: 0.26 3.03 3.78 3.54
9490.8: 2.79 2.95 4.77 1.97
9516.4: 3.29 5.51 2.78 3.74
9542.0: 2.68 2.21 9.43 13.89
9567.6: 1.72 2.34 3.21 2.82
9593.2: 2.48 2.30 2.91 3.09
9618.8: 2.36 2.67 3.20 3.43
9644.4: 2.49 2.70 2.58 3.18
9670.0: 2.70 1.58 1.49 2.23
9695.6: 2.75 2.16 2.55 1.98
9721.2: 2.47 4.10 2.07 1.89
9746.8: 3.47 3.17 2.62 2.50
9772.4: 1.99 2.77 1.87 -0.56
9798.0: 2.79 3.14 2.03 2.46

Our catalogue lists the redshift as 0.054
